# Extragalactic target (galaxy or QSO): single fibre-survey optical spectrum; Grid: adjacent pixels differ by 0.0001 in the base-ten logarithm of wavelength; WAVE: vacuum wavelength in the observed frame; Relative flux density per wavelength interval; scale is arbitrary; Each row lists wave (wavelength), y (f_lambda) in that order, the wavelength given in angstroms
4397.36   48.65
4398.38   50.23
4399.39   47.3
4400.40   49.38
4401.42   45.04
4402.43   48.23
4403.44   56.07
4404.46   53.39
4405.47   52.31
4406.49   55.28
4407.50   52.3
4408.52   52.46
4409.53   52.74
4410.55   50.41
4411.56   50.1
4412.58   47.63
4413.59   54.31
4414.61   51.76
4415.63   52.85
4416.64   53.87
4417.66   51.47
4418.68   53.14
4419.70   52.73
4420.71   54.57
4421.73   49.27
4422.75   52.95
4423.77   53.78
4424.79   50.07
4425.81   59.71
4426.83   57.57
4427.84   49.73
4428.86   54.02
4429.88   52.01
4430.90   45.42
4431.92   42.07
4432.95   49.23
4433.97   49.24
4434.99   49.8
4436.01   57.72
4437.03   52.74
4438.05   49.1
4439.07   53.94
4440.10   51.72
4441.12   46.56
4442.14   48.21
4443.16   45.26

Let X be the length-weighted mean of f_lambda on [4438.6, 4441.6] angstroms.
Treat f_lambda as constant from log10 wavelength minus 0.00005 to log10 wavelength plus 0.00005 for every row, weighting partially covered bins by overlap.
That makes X 50.7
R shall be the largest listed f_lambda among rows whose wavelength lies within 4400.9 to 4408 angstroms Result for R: 56.07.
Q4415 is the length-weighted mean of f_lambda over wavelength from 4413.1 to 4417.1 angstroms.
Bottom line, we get 53.2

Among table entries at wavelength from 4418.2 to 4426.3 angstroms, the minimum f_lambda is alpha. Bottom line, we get 49.27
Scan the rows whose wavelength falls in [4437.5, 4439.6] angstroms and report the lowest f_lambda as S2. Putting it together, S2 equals 49.1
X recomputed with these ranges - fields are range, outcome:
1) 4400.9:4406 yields 51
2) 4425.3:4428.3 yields 55.9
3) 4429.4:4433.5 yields 47.1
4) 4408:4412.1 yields 51.4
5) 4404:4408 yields 53.4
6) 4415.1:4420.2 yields 52.8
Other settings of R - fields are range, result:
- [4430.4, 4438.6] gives 57.72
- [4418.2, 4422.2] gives 54.57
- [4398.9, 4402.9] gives 49.38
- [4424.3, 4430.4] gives 59.71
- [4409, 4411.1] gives 52.74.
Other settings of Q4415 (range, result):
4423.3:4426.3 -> 54.5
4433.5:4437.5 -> 52.5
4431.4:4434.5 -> 46.8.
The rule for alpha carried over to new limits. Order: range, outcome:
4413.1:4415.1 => 51.76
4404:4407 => 52.31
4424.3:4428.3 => 49.73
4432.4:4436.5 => 49.23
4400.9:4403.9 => 45.04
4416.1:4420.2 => 51.47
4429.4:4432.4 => 42.07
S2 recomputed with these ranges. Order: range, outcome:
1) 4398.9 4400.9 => 47.3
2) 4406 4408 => 52.3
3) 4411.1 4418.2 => 47.63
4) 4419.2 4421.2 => 52.73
